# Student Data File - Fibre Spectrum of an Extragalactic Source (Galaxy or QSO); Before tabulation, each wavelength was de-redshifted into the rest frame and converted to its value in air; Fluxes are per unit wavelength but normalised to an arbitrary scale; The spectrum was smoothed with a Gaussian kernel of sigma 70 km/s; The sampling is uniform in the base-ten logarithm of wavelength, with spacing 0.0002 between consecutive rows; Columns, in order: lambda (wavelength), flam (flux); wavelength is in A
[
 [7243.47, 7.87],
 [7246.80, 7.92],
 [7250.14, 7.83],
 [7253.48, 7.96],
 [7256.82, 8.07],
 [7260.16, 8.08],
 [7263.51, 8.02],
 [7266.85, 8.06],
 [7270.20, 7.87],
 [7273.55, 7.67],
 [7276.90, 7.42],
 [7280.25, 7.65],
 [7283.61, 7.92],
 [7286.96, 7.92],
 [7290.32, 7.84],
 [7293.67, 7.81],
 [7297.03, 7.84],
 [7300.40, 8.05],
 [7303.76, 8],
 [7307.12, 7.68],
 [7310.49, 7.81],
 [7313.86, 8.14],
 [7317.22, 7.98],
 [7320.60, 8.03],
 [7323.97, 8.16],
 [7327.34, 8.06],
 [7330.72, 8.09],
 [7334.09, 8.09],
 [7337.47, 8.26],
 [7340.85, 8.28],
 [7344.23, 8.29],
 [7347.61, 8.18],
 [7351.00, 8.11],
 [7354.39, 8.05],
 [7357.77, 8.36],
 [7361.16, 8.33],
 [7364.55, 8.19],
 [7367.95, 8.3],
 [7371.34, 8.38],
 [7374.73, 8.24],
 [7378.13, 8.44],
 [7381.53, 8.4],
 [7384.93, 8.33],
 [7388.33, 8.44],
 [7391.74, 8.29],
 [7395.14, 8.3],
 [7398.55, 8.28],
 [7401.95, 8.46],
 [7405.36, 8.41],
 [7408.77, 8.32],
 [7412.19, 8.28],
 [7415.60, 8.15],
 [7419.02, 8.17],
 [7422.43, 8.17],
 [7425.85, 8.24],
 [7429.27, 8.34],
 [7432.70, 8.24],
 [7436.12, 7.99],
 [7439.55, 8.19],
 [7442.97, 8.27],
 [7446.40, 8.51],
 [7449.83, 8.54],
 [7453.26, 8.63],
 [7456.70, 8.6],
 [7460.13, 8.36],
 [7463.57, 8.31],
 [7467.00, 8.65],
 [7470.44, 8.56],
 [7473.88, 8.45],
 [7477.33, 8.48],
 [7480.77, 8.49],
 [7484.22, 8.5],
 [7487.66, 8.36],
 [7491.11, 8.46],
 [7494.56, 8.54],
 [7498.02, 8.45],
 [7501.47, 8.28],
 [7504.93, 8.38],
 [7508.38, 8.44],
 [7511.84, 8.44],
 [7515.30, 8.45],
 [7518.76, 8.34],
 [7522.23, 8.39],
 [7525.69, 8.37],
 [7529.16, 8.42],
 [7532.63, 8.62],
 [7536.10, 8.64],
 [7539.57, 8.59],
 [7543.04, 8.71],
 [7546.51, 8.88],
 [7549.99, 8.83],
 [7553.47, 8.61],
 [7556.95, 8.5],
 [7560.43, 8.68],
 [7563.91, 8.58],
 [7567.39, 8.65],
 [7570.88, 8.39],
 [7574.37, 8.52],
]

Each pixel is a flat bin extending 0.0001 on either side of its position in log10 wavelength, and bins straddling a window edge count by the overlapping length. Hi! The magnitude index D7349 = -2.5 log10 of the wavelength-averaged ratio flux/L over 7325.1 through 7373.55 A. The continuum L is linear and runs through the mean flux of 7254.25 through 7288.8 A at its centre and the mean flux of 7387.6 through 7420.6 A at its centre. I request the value -0.01 mag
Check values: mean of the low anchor 7.87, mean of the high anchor 8.31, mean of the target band 8.21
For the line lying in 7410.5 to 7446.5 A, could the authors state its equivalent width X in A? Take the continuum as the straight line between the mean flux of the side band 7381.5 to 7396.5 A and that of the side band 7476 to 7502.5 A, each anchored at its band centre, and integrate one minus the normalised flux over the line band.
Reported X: 0.72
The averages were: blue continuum 8.35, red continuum 8.45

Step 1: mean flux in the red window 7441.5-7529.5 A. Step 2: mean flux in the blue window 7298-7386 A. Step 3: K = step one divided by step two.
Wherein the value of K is 1.04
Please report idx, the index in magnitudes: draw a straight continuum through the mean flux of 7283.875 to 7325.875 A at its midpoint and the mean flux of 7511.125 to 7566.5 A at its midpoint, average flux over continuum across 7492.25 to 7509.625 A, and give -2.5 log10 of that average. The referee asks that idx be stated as 0.006 mag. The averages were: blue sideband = 7.94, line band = 8.42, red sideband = 8.57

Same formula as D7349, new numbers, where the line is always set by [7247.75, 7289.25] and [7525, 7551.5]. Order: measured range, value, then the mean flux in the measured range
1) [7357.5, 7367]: -0.02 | 8.28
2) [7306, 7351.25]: -0.01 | 8.09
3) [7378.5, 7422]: -0.01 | 8.32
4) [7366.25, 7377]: -0.02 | 8.32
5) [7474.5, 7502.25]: 0.01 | 8.45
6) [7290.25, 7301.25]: 0.01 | 7.88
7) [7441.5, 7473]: -0.01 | 8.49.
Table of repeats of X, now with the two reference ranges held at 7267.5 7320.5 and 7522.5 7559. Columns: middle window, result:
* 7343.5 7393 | -1.3 A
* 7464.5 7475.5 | -0.2 A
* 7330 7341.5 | -0.3 A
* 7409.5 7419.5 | 0.0 A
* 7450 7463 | -0.3 A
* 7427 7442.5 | 0.2 A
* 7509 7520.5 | 0.2 A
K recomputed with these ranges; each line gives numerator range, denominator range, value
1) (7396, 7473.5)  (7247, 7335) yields 1.05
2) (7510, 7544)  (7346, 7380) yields 1.03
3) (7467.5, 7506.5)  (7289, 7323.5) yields 1.07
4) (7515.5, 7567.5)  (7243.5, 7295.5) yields 1.09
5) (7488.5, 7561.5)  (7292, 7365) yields 1.05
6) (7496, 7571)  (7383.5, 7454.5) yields 1.03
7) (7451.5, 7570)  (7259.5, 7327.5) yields 1.08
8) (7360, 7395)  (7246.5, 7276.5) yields 1.05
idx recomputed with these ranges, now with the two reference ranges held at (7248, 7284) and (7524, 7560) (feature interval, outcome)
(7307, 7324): 0.00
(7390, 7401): -0.01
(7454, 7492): -0.01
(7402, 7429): 0.00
